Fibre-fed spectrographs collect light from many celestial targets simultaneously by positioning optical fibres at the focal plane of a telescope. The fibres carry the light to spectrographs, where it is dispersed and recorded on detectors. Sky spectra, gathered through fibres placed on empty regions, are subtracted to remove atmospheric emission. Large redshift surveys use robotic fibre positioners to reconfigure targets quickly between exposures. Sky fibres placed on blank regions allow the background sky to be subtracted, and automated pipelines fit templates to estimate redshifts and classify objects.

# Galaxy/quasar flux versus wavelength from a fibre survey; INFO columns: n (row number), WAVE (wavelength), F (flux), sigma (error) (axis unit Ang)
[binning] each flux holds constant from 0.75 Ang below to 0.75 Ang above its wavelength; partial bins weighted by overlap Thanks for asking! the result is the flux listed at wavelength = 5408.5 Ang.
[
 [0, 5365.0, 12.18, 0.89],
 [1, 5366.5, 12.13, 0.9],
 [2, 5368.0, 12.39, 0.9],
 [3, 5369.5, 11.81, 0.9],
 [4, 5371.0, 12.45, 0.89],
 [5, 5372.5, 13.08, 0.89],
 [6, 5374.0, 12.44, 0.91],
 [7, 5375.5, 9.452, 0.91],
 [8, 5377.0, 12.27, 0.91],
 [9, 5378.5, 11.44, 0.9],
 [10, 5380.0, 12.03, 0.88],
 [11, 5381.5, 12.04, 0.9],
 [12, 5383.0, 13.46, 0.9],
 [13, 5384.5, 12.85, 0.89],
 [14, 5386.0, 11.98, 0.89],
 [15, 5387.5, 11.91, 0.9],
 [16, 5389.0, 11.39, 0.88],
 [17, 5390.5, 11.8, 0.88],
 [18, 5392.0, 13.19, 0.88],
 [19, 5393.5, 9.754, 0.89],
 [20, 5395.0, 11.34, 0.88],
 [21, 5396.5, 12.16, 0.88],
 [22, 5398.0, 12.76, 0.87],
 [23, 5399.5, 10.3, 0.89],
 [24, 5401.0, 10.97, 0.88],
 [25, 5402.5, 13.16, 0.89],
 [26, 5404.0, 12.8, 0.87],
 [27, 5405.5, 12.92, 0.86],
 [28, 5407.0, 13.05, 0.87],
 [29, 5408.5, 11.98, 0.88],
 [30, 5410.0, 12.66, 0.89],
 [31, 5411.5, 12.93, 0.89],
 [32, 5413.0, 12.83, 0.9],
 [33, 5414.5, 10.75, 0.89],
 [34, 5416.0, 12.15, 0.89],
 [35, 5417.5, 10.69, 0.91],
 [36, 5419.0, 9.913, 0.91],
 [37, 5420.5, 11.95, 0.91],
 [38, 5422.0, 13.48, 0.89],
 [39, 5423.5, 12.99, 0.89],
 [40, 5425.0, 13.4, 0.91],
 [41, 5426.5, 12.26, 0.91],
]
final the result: 11.98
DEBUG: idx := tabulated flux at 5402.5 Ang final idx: 13.16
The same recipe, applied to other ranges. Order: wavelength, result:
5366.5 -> 12.13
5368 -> 12.39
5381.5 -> 12.04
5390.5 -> 11.8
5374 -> 12.44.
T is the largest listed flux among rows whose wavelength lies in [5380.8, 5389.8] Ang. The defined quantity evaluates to 13.46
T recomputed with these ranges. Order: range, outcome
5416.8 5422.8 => 13.48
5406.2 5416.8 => 13.05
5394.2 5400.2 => 12.76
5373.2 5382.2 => 12.44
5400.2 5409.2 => 13.16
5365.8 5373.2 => 13.08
